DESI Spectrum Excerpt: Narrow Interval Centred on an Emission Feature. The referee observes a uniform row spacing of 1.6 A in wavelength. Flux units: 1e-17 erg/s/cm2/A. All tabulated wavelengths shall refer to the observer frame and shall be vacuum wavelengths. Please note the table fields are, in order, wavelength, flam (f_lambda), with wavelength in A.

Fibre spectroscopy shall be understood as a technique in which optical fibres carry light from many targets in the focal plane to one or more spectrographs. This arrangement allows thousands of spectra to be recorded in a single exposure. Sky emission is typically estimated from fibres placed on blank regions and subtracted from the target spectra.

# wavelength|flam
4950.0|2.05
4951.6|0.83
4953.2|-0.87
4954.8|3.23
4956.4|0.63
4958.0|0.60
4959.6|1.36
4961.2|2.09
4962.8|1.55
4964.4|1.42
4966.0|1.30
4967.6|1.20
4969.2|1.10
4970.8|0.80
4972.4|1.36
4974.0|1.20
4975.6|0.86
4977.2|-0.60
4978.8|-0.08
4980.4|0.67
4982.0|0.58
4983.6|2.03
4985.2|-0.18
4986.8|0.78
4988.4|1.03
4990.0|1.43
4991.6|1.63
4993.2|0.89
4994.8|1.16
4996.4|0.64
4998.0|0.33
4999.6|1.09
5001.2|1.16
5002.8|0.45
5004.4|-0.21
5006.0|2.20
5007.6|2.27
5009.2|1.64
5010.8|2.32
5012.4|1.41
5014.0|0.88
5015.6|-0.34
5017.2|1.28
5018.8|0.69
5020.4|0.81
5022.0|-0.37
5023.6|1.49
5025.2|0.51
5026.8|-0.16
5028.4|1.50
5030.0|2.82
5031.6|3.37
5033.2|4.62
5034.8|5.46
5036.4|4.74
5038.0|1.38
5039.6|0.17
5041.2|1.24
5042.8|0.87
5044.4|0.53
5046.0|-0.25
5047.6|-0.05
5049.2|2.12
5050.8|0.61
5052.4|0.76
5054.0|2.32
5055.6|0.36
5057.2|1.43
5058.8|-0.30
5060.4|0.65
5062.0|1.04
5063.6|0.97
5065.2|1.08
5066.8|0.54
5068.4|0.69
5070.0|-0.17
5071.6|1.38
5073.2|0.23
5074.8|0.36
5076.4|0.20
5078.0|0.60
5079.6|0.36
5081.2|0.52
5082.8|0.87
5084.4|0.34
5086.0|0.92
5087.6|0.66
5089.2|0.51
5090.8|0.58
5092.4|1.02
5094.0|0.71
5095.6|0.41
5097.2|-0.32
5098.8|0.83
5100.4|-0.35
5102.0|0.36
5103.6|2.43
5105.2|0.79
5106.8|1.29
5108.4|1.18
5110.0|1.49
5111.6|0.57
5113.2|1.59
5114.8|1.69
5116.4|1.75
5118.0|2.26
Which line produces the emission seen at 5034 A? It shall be [O II] 3727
